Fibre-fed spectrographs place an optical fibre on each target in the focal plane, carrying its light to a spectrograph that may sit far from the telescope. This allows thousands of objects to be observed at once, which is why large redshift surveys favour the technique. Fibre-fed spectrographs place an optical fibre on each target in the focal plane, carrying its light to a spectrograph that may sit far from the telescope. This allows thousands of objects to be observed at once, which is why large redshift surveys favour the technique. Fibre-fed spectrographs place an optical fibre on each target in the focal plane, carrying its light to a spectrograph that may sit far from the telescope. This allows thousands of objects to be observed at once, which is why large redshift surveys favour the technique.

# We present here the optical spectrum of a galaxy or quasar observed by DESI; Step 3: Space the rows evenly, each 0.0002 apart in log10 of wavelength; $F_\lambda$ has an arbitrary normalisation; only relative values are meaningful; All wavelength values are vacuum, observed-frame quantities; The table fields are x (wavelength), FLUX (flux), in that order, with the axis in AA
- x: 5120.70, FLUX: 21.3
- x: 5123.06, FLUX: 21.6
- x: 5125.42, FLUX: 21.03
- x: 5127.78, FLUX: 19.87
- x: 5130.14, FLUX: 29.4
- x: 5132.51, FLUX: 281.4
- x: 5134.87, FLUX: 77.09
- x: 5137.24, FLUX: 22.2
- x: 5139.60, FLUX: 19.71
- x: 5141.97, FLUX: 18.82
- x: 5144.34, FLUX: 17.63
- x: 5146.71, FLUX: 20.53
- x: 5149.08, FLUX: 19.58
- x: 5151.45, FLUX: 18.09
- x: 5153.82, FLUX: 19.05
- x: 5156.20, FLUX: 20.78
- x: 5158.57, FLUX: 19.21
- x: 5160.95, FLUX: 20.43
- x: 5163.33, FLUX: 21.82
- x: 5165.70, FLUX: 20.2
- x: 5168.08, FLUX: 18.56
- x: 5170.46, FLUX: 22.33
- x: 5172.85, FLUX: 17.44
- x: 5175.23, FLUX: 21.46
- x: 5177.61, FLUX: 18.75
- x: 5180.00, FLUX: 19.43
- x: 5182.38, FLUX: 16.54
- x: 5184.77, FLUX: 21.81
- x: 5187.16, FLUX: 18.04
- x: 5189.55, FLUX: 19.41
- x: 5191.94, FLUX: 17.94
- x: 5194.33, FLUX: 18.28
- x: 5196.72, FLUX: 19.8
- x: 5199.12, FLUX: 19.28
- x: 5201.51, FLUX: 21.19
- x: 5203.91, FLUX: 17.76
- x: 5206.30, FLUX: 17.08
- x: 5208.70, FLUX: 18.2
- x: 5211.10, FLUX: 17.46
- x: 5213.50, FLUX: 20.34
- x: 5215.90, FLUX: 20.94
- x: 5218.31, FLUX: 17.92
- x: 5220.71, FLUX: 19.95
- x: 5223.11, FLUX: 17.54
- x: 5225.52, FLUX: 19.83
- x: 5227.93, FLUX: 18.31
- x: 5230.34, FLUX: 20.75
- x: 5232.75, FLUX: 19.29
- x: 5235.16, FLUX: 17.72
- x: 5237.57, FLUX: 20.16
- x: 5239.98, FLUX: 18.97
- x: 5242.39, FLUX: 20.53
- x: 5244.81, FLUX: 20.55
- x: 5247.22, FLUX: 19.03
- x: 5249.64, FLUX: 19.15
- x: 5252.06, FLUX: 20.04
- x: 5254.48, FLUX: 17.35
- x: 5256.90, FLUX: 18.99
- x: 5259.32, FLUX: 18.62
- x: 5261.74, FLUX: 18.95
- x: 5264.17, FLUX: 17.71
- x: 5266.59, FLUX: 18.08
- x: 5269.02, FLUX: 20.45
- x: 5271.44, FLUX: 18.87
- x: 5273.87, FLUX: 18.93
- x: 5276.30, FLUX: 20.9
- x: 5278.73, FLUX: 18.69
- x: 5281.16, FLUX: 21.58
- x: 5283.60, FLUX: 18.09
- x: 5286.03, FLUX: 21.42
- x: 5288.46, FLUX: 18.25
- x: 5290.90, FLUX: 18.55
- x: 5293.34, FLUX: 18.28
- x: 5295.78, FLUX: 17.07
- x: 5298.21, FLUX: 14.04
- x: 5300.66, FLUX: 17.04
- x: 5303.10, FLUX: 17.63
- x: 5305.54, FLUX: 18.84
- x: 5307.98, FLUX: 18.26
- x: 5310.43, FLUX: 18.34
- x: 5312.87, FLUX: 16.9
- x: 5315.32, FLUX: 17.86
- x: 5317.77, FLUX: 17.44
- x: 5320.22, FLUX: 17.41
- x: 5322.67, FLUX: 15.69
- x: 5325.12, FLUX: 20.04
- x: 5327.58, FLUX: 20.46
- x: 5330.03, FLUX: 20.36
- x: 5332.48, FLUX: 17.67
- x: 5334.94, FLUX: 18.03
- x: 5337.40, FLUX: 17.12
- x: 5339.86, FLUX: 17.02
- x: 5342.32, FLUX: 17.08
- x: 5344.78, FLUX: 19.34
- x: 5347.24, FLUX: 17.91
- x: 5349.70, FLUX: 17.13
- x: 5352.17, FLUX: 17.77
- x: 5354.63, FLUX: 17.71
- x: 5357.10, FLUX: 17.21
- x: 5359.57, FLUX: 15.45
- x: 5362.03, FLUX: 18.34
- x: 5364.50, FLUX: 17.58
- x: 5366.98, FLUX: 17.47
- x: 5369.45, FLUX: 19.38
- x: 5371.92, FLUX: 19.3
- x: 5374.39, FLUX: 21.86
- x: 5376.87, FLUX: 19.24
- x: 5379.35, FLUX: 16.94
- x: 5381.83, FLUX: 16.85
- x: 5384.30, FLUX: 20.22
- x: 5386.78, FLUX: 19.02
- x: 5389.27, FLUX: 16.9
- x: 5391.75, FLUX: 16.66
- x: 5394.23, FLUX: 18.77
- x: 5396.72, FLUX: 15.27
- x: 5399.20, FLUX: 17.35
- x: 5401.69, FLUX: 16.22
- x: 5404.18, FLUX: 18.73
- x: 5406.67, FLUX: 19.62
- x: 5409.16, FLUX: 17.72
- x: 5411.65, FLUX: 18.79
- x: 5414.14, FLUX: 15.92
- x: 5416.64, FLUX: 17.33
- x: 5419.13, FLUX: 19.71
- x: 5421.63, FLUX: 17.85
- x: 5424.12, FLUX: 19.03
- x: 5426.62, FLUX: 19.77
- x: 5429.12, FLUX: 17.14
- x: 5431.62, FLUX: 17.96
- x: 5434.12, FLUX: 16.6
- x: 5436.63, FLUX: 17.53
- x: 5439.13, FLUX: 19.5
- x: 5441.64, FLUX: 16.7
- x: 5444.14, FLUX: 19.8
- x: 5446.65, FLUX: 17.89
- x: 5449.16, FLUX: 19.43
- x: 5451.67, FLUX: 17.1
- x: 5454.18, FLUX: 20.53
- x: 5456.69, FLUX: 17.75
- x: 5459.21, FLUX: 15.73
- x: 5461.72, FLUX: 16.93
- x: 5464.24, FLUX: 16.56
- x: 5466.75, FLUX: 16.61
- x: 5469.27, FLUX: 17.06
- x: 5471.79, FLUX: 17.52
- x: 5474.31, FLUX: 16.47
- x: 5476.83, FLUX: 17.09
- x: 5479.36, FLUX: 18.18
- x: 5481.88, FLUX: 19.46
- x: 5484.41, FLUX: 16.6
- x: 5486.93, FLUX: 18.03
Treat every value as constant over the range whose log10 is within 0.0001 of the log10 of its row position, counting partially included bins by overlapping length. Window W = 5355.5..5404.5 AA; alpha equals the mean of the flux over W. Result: 17.9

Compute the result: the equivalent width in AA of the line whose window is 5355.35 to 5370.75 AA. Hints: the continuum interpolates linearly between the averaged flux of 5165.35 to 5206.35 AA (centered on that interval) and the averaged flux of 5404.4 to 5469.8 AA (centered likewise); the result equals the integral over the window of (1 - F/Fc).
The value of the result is 0.6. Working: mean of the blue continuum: 19.2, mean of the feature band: 17.6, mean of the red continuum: 18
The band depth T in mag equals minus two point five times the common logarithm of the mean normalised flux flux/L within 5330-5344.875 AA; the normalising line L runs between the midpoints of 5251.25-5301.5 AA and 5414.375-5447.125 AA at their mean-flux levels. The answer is 0.04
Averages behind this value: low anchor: 18.7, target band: 17.8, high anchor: 18.2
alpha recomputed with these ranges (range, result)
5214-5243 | 19.3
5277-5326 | 18.1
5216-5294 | 19.2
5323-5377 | 18.3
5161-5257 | 19.3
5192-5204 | 19.3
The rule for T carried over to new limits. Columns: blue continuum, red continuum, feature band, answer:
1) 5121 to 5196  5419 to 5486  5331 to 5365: 0.25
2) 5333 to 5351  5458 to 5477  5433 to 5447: -0.07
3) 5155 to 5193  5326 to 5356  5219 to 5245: -0.01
